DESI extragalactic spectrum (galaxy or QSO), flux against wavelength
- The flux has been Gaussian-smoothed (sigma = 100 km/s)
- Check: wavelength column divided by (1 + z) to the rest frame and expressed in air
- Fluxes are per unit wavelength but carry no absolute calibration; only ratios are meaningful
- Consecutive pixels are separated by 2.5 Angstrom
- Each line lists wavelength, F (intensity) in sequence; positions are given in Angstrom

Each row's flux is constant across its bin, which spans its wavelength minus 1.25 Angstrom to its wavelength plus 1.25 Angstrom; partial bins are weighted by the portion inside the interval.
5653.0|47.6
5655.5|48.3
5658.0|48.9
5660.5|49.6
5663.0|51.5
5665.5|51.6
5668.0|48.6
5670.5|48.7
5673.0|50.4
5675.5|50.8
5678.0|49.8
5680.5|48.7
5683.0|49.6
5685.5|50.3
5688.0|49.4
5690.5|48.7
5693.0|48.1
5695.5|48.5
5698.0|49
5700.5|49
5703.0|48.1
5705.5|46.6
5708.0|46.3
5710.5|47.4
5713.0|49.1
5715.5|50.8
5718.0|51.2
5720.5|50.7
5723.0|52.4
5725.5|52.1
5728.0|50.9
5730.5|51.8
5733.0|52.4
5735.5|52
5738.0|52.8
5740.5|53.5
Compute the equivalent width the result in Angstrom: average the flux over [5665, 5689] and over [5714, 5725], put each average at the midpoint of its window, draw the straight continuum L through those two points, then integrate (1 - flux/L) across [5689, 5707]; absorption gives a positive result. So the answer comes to 0.8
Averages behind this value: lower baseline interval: 49.7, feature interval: 48.3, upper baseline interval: 51.3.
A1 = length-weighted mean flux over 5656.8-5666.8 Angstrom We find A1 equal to 50.4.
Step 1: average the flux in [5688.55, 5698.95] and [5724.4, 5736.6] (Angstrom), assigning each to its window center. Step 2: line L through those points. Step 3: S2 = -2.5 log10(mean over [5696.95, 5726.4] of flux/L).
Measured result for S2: 0.02 mag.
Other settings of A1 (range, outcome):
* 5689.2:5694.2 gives 48.4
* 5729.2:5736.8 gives 52.1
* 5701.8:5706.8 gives 47.3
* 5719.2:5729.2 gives 51.5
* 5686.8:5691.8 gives 49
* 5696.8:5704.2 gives 48.7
